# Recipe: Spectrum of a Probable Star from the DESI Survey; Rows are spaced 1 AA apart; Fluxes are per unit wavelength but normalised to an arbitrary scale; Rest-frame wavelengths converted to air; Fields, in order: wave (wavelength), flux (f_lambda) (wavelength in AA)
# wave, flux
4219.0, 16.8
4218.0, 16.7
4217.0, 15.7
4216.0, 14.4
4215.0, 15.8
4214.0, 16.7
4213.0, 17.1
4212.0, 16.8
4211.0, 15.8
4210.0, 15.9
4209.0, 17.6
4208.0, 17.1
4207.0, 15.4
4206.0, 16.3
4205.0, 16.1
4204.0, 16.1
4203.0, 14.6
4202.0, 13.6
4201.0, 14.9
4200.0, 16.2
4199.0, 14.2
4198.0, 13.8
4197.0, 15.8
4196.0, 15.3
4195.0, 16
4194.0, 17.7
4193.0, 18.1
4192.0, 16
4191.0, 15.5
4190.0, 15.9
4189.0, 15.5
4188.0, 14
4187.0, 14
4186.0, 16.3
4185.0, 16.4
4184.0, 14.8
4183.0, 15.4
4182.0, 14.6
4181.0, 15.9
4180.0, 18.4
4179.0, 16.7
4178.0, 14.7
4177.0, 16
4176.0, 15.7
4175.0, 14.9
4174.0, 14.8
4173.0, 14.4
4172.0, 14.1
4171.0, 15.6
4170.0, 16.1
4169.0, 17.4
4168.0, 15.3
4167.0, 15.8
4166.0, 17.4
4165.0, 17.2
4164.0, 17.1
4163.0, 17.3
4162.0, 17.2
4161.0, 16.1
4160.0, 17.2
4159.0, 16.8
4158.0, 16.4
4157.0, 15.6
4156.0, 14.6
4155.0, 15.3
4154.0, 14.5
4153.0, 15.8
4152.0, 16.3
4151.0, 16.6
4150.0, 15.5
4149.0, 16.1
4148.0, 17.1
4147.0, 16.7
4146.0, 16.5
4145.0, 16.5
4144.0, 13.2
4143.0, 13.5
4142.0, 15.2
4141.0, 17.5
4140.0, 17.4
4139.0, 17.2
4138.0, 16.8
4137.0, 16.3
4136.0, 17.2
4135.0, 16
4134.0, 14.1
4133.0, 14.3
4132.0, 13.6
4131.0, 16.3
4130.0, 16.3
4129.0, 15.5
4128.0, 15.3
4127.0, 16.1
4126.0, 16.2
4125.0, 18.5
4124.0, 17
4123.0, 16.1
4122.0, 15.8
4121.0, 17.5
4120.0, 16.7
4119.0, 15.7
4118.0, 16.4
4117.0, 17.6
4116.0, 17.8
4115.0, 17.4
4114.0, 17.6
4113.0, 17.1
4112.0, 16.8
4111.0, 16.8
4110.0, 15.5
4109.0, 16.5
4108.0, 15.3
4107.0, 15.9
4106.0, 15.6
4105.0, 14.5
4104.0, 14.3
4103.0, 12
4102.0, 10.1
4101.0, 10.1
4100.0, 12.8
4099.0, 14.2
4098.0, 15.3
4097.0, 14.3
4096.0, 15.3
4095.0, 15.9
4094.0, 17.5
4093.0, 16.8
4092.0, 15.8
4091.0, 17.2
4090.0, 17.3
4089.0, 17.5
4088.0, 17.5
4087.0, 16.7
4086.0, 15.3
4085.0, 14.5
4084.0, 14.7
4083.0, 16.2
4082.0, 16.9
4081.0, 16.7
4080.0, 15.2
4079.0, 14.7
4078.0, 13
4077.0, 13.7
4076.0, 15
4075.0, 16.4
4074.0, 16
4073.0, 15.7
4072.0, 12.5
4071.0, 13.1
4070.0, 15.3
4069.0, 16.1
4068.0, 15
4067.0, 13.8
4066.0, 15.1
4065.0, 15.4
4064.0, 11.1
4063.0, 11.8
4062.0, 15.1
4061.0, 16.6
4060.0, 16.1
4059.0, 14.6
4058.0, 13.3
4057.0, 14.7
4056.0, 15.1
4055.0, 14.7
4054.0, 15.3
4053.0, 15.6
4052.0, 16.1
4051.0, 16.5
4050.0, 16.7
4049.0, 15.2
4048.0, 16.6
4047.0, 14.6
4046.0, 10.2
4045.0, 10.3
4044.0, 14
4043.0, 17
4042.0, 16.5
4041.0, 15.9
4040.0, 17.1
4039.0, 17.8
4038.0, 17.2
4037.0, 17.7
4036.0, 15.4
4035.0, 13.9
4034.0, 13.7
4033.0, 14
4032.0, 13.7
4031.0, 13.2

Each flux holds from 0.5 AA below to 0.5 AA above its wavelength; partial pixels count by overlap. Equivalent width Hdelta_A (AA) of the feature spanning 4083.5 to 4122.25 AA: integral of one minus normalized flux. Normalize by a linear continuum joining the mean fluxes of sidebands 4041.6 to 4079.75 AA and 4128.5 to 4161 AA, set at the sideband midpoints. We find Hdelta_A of -1.0 AA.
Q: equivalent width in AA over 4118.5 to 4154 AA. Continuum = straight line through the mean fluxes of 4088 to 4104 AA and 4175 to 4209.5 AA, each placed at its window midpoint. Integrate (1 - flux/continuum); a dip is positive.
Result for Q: -1.92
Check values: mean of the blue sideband 14.9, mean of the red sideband 15.7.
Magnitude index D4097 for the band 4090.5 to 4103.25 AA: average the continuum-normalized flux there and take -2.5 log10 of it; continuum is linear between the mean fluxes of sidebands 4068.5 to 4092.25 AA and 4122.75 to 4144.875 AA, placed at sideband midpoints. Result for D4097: 0.086 mag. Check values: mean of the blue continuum 15.5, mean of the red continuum 15.9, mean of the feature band 14.5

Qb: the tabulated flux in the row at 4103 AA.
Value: 12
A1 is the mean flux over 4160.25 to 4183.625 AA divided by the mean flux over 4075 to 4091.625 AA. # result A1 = 1.01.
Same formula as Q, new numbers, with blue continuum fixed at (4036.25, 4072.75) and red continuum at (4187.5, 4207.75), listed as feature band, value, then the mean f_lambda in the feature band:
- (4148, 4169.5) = -1.21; 16.3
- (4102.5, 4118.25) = -0.87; 16.1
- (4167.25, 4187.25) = -0.14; 15.6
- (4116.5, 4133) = -1.02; 16.2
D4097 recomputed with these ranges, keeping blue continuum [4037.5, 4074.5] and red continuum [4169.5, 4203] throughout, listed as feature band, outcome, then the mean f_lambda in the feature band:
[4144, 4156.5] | -0.04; 15.8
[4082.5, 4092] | -0.08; 16.3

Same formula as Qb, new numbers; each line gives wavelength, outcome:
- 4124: 17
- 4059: 14.6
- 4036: 15.4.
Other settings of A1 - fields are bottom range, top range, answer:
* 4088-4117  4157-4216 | 1.02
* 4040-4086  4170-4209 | 1.05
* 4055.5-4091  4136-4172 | 1.07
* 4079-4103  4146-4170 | 1.07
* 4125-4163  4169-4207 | 0.97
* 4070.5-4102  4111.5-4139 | 1.08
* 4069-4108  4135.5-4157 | 1.06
